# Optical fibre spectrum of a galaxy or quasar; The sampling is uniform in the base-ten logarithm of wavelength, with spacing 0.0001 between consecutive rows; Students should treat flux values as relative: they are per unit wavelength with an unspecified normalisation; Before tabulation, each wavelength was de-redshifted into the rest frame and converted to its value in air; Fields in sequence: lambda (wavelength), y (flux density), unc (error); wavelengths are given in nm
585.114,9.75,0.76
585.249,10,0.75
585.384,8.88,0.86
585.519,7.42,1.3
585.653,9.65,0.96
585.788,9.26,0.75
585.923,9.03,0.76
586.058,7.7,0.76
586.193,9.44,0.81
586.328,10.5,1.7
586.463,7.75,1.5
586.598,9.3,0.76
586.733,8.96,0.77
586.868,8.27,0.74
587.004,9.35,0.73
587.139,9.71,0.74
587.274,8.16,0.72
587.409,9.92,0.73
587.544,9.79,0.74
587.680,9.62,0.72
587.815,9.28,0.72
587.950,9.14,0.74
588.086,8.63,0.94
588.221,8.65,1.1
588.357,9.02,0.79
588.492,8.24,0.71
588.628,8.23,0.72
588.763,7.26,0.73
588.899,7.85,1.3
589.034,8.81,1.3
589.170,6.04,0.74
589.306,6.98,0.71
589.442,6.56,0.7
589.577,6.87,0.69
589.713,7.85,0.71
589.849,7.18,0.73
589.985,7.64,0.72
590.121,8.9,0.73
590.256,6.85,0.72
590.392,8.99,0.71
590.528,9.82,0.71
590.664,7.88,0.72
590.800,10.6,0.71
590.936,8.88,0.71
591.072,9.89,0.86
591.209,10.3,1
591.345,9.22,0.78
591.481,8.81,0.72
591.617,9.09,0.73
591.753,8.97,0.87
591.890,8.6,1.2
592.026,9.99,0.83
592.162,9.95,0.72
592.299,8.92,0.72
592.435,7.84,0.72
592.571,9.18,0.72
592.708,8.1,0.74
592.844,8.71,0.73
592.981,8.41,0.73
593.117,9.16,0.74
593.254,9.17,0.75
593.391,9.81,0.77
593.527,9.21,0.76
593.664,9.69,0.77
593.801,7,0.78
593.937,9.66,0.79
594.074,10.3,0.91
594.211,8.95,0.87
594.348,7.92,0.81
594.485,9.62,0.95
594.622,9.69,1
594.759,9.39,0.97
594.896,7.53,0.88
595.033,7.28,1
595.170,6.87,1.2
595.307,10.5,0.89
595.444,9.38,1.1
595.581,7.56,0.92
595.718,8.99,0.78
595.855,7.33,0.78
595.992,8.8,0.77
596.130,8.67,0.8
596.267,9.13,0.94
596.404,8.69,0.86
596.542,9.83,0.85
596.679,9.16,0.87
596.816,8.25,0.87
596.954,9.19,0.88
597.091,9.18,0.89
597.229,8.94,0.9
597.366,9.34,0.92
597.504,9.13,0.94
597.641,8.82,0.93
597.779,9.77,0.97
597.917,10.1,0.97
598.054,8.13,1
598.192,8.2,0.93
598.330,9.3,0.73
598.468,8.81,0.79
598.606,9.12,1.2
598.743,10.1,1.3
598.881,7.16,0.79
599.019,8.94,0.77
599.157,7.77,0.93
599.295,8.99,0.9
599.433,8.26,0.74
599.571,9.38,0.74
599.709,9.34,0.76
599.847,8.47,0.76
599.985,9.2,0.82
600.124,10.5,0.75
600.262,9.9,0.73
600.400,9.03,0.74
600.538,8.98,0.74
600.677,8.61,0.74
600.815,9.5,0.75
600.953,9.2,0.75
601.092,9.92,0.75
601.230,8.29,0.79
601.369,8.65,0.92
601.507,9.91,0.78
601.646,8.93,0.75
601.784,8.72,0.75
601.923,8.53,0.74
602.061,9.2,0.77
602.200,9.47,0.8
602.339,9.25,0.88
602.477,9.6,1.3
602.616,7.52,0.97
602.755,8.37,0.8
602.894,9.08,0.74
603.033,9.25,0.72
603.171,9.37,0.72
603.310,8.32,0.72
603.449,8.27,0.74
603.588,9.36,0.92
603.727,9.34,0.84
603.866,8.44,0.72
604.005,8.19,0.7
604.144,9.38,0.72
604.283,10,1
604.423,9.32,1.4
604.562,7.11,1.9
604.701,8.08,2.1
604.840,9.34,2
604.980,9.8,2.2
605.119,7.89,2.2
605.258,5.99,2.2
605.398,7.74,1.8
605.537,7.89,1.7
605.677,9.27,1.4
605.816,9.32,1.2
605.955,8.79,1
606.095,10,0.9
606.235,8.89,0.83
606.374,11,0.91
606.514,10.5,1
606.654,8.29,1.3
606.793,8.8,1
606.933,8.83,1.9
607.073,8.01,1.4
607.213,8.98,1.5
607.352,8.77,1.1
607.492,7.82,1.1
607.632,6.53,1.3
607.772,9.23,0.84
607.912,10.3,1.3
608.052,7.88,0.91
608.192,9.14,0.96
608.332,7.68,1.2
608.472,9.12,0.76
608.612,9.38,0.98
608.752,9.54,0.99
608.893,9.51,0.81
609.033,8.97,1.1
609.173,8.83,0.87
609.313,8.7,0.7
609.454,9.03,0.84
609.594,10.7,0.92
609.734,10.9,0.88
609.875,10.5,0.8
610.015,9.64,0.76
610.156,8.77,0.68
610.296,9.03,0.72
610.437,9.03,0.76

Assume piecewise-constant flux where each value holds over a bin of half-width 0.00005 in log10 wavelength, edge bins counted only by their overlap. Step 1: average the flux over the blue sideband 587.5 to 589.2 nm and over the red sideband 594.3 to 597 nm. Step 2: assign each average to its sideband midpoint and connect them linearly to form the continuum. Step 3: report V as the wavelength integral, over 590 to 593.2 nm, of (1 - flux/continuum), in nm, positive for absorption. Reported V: -0.14 nm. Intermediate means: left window 8.54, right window 8.69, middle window 8.98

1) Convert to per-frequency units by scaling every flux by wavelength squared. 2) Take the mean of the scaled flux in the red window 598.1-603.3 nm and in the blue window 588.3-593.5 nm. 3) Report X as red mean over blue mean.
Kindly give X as 1.09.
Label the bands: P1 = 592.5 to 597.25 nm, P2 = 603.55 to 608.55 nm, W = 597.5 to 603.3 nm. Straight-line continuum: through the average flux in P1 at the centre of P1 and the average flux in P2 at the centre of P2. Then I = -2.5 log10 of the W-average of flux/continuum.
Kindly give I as -0.03 mag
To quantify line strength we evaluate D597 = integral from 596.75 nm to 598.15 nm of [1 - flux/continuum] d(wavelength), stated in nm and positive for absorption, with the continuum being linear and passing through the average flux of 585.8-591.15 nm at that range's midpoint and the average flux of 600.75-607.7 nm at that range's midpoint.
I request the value -0.06 nm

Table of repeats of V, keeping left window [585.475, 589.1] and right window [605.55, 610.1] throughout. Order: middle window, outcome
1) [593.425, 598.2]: 0.051 nm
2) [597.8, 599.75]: 0.037 nm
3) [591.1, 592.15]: -0.050 nm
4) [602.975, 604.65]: 0.042 nm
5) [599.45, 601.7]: -0.045 nm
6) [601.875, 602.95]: 0.021 nm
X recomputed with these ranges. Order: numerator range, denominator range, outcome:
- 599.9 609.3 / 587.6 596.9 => 1.07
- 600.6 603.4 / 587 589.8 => 1.13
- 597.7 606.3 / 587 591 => 1.10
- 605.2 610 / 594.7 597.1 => 1.08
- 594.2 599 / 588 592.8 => 1.06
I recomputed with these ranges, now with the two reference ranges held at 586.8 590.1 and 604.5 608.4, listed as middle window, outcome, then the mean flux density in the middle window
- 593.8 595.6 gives -0.046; 8.78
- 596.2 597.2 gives -0.074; 9.06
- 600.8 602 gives -0.063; 9.06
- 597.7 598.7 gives -0.074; 9.09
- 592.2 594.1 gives -0.067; 8.93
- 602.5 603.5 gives -0.009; 8.65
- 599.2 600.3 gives -0.084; 9.2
